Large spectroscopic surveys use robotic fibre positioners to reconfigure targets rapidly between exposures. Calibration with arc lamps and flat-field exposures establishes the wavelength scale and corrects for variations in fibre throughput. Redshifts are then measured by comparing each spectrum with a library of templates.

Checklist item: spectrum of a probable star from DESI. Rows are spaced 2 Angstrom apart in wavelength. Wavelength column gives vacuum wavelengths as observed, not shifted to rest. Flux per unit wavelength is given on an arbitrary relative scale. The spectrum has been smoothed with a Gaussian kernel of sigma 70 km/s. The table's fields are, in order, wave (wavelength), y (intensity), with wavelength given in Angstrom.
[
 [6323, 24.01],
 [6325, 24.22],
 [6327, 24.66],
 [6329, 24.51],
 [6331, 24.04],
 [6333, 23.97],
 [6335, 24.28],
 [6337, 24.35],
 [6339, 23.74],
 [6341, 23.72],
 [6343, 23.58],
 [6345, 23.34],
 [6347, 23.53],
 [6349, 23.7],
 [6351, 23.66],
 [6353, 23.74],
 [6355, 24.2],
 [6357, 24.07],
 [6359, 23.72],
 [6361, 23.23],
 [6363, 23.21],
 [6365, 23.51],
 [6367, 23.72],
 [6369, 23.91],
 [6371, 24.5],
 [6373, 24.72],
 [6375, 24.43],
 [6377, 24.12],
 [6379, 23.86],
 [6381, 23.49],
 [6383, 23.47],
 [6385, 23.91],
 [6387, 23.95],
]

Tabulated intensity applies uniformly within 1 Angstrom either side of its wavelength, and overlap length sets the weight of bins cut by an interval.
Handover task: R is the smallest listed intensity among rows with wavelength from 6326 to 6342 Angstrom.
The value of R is 23.72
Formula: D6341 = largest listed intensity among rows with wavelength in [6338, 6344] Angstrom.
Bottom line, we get 23.74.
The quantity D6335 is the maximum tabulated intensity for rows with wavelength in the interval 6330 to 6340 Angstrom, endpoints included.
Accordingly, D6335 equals 24.35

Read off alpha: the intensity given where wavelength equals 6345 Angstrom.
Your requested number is 23.34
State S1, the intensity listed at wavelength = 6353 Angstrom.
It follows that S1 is 23.74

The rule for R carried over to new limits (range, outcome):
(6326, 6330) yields 24.51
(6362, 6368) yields 23.21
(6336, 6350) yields 23.34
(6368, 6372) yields 23.91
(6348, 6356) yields 23.66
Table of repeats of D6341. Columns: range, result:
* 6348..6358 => 24.2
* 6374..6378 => 24.43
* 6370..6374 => 24.72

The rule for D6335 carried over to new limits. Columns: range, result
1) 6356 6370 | 24.07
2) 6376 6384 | 24.12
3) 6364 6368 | 23.72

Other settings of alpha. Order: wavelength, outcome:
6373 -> 24.72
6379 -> 23.86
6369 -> 23.91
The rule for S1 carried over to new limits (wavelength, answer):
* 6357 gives 24.07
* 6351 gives 23.66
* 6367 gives 23.72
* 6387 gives 23.95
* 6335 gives 24.28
